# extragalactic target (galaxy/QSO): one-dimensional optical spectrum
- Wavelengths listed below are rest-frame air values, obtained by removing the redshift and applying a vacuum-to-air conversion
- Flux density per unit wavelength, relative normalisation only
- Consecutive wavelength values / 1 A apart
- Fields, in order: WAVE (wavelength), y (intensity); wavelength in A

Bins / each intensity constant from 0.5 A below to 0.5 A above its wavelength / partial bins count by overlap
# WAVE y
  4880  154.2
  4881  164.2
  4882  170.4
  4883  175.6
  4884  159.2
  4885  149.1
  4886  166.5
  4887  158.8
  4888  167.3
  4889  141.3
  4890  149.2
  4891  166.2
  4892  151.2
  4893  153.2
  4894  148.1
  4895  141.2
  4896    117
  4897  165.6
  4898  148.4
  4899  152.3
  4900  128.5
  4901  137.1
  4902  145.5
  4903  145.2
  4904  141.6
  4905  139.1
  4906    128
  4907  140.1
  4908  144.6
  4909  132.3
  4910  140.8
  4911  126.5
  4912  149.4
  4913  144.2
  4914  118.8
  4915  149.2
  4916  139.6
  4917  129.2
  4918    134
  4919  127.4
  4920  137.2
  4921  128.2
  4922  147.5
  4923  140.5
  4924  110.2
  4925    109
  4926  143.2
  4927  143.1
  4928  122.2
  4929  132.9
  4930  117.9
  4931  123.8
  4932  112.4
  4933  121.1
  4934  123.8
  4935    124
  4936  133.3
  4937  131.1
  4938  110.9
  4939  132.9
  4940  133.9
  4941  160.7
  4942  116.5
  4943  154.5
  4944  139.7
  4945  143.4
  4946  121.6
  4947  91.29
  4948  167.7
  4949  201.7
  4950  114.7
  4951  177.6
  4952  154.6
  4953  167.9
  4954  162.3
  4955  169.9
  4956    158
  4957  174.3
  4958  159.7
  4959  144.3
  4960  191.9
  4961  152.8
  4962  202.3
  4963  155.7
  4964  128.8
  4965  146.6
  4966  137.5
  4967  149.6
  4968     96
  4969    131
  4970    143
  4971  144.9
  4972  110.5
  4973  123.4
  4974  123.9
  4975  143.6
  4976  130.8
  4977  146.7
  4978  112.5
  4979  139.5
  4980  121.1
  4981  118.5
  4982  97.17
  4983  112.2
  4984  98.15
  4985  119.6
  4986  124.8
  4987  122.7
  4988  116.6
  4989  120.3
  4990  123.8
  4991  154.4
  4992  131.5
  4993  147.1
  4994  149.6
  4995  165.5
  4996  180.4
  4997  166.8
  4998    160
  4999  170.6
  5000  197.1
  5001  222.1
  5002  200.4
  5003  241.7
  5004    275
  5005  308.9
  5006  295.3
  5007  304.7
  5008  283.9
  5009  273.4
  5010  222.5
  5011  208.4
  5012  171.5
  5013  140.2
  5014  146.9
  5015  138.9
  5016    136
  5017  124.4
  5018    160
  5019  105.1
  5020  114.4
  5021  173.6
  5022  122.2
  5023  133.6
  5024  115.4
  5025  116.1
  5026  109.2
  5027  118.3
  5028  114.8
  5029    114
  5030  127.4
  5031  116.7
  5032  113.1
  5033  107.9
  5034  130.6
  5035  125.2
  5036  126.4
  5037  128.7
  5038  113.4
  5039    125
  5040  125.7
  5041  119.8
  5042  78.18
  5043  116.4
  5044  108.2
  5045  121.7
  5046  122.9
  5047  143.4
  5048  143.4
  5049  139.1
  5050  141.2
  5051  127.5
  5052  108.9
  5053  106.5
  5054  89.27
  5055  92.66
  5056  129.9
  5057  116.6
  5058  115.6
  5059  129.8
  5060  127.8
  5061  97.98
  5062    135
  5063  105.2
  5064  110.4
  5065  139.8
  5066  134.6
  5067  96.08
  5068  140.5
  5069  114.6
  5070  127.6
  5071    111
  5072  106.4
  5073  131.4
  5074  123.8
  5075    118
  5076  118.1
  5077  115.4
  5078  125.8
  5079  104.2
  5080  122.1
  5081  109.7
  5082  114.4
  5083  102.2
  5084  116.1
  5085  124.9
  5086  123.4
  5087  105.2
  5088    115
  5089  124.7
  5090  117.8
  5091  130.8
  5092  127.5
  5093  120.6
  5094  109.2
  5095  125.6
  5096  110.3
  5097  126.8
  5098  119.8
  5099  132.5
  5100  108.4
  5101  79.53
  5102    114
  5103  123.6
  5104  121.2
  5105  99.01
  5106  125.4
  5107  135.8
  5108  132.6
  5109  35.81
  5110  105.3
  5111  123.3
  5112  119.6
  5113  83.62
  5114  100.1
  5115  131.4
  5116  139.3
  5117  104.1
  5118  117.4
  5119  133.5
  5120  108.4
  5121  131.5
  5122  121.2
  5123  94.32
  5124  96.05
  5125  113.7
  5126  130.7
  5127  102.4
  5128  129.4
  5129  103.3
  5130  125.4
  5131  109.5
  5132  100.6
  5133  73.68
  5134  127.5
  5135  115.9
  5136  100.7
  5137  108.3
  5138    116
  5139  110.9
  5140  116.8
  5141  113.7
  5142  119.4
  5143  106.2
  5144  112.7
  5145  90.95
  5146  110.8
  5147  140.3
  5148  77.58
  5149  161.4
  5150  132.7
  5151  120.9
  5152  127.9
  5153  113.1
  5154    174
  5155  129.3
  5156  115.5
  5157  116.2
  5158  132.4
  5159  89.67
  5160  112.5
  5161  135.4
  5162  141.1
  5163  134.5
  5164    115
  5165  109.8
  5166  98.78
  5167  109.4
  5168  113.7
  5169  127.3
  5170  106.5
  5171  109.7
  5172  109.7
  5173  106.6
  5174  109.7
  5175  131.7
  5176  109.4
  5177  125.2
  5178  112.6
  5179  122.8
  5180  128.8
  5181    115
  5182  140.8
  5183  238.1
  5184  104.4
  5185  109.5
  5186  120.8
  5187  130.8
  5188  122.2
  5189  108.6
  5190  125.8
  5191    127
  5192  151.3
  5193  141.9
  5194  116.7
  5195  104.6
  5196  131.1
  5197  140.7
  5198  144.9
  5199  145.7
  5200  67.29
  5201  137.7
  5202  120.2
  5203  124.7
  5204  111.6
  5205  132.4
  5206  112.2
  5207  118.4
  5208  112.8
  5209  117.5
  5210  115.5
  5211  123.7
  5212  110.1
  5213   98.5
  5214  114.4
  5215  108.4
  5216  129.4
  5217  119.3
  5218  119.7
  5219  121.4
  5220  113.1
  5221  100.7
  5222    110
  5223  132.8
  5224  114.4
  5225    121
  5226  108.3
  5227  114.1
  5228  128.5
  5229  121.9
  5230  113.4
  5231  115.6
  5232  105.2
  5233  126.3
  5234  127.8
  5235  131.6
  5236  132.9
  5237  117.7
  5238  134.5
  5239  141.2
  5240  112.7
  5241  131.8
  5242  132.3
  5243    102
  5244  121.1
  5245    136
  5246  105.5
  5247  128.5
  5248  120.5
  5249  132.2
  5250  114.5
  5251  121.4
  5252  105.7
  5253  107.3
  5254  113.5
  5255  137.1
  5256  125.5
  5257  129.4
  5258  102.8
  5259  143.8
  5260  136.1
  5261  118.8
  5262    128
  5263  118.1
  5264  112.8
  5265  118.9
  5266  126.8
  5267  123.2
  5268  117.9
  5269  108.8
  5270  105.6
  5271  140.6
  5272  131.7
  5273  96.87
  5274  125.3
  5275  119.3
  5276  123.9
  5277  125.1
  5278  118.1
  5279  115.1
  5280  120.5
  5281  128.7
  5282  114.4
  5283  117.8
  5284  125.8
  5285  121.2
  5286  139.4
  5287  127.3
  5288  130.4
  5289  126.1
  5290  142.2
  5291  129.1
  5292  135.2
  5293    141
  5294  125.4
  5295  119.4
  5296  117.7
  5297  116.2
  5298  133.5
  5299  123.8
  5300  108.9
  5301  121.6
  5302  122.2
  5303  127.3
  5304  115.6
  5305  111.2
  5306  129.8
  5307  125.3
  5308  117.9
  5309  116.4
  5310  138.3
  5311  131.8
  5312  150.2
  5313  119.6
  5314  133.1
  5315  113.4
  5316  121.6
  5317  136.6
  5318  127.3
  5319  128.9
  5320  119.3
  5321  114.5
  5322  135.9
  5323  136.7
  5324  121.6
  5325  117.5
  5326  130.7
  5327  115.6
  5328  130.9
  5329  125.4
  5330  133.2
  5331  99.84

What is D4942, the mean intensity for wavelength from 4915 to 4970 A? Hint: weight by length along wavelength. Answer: 141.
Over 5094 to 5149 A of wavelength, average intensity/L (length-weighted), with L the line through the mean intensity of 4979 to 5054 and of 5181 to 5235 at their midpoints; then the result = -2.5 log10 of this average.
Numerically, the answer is 0.19 mag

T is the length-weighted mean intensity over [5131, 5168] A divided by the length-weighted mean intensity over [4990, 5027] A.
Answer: 0.7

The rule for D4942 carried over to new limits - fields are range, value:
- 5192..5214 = 121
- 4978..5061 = 145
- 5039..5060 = 119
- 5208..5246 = 119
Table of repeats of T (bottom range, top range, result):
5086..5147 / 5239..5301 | 1.08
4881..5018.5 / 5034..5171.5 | 0.78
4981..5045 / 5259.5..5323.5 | 0.82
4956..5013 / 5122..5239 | 0.73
